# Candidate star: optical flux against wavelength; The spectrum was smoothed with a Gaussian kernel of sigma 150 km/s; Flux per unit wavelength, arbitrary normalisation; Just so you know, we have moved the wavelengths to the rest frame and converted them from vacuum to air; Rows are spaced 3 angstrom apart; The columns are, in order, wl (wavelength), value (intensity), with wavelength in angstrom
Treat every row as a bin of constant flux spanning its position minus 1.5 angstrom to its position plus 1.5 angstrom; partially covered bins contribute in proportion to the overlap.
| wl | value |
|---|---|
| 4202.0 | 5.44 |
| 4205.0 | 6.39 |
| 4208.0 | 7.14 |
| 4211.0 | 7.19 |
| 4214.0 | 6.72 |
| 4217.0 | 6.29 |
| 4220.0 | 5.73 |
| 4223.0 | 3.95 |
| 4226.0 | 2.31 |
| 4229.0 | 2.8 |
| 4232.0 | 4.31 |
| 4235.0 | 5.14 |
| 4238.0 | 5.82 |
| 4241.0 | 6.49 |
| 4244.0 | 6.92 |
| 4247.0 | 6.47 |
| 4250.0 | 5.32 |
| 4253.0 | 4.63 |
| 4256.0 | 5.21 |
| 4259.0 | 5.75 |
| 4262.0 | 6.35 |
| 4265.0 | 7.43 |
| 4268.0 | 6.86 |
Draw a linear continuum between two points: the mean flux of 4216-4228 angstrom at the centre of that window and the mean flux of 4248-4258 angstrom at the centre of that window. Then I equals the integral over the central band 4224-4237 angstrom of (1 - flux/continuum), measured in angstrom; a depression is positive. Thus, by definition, 2.55 angstrom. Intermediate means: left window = 4.42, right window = 5.16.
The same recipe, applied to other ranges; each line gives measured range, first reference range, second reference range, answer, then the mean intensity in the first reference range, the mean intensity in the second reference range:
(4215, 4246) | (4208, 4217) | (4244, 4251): 6.9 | 6.88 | 6.16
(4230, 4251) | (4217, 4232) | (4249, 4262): -4.4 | 4.02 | 5.35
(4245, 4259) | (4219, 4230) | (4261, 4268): 0.9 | 3.65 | 6.92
